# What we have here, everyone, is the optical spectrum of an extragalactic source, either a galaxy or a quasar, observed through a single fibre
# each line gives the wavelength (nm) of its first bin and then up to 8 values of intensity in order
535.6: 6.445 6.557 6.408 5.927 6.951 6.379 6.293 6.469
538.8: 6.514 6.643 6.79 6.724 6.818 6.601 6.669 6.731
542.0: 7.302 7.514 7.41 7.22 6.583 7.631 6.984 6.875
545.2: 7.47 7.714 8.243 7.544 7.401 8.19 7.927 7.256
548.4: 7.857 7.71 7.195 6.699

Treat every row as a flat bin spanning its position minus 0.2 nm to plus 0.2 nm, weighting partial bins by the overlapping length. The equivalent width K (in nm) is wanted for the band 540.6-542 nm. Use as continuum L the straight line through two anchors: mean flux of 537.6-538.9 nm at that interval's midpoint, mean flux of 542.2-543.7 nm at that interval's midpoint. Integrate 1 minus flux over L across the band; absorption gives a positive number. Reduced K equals 0.04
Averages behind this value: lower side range 6.41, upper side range 7.22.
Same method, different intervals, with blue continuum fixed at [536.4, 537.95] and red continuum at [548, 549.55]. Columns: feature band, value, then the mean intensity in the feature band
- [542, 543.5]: -0.088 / 7.32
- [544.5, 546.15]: -0.086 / 7.52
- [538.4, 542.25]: -0.033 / 6.75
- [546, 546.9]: -0.050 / 7.65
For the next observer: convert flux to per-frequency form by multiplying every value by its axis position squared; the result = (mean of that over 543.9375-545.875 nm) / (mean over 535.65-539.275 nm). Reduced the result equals 1.17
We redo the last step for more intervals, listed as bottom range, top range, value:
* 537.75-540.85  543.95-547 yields 1.16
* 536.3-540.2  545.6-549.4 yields 1.22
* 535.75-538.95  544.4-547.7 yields 1.22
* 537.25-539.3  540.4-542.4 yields 1.08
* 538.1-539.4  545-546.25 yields 1.23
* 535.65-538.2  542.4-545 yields 1.14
